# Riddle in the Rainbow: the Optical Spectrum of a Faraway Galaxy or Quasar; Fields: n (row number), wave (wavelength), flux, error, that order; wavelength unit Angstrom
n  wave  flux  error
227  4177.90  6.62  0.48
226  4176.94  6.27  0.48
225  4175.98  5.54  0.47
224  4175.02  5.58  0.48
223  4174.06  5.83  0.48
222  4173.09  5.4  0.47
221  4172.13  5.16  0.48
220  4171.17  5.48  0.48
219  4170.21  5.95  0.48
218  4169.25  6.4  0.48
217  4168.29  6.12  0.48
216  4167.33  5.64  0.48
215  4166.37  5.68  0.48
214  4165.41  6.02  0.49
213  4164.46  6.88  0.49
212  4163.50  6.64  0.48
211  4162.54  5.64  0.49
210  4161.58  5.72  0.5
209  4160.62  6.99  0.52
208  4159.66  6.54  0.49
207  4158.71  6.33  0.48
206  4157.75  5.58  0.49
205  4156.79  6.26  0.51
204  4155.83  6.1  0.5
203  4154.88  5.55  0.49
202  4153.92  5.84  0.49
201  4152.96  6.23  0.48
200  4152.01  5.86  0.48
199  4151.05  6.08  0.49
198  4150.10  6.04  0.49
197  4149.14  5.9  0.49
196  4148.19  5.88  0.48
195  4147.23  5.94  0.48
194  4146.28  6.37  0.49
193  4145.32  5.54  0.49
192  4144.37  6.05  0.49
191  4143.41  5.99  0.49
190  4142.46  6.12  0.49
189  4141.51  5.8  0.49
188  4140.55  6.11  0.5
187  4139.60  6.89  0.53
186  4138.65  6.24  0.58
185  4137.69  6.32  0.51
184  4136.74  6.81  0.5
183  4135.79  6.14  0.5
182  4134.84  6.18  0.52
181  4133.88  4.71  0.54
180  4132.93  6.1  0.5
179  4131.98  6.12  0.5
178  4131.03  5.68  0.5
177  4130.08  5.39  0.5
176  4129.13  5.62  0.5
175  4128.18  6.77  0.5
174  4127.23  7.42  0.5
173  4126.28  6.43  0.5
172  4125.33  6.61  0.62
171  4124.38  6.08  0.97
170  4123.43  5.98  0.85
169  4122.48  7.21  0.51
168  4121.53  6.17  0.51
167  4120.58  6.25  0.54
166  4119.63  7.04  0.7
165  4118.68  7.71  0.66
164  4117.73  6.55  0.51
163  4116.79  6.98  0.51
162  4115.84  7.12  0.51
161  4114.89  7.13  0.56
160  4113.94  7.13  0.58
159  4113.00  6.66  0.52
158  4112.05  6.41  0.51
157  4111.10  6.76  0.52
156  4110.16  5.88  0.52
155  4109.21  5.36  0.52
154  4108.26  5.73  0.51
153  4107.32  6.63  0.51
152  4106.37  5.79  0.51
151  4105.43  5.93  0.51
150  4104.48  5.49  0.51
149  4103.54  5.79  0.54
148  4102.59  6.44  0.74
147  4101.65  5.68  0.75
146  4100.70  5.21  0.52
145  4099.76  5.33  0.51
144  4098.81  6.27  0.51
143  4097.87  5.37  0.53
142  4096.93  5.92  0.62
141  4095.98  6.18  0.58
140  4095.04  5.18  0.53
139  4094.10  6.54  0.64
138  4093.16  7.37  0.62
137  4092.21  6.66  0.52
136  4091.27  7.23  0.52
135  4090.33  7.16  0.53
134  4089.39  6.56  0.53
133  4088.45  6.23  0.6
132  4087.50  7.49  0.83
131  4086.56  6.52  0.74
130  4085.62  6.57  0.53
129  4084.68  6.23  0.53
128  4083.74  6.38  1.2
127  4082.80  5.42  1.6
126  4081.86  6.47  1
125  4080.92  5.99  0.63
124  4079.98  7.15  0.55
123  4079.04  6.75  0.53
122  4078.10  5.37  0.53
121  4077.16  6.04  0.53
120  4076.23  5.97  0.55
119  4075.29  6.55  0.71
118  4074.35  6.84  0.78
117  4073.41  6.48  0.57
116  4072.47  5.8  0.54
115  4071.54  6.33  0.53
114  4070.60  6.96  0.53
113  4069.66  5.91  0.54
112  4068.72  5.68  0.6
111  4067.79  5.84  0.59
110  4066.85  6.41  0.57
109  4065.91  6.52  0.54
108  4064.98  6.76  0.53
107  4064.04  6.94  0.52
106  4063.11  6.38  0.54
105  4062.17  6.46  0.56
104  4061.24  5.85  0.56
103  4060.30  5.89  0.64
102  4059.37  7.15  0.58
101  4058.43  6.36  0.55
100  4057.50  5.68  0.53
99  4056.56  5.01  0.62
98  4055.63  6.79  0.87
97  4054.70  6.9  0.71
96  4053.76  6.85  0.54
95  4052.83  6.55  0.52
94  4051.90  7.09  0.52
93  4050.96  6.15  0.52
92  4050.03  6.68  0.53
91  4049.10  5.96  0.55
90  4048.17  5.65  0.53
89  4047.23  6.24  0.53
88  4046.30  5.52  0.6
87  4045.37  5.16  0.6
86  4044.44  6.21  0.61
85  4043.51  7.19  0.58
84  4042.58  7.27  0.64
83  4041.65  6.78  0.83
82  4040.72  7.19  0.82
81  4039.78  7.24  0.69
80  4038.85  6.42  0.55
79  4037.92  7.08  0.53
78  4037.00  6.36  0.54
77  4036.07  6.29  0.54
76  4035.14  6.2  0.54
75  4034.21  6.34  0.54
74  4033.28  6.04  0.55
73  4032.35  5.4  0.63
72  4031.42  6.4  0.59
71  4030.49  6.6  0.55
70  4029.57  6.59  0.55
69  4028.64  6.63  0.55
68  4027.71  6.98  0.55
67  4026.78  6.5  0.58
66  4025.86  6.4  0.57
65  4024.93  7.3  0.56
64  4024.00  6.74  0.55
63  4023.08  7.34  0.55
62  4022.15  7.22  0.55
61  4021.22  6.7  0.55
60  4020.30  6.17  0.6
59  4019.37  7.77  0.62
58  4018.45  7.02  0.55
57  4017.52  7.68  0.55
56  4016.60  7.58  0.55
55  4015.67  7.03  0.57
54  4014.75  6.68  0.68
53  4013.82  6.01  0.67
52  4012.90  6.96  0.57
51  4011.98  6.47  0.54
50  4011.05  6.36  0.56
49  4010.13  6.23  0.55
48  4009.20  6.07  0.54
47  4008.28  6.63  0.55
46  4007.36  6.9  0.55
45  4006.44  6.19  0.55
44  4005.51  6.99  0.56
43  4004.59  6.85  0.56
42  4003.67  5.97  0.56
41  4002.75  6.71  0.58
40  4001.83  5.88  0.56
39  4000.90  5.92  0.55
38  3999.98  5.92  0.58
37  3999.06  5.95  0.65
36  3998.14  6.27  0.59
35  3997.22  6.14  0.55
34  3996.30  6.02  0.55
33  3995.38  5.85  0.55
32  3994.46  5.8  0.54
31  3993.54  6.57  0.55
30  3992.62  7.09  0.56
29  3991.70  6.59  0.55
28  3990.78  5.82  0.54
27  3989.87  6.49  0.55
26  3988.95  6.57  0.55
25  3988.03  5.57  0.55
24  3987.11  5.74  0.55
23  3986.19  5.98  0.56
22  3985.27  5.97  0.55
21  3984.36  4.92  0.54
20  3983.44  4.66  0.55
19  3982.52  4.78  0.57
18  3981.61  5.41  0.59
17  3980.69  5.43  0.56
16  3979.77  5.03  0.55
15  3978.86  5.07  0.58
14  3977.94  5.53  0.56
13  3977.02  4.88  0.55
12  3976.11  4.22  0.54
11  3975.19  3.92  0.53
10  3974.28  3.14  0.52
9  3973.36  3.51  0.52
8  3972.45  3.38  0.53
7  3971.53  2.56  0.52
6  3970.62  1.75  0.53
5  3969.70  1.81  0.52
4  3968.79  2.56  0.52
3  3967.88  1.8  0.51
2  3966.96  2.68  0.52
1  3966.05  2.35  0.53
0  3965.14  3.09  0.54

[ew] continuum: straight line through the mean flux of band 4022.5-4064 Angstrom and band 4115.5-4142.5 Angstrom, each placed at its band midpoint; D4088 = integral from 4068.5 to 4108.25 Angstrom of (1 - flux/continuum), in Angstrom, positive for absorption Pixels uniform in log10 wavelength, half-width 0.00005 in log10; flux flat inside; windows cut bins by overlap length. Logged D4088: 1.09 Angstrom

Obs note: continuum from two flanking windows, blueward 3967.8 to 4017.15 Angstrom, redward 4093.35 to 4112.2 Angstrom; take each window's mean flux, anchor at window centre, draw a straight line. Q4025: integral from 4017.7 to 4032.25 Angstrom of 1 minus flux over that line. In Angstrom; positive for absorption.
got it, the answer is -3.0 Angstrom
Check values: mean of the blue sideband 5.52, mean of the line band 6.8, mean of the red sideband 5.91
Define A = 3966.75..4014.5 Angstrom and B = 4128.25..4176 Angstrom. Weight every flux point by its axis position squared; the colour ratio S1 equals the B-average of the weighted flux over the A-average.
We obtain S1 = 1.21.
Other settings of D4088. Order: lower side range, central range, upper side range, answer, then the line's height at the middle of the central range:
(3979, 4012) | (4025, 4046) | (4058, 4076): -1.0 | 6.22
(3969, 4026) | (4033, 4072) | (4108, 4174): -2.8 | 5.97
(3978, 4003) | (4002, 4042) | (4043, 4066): -3.9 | 6.08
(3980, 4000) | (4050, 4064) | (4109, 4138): -0.6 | 6.15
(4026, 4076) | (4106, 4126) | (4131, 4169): -1.1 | 6.18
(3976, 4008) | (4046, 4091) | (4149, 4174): -3.1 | 5.94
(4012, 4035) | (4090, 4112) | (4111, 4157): 1.2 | 6.42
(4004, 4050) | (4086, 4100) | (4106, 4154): -0.1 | 6.39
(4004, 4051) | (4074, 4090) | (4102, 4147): 0.1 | 6.42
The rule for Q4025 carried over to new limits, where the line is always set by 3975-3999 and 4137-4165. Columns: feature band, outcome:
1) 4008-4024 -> -3.0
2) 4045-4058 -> -0.7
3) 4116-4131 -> -1.2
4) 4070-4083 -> -0.9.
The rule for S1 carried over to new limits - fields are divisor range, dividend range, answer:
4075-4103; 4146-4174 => 0.99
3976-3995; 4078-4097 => 1.20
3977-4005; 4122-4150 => 1.13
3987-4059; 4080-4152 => 1.01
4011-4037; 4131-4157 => 0.96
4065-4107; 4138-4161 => 1.01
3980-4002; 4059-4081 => 1.12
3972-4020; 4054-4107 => 1.10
